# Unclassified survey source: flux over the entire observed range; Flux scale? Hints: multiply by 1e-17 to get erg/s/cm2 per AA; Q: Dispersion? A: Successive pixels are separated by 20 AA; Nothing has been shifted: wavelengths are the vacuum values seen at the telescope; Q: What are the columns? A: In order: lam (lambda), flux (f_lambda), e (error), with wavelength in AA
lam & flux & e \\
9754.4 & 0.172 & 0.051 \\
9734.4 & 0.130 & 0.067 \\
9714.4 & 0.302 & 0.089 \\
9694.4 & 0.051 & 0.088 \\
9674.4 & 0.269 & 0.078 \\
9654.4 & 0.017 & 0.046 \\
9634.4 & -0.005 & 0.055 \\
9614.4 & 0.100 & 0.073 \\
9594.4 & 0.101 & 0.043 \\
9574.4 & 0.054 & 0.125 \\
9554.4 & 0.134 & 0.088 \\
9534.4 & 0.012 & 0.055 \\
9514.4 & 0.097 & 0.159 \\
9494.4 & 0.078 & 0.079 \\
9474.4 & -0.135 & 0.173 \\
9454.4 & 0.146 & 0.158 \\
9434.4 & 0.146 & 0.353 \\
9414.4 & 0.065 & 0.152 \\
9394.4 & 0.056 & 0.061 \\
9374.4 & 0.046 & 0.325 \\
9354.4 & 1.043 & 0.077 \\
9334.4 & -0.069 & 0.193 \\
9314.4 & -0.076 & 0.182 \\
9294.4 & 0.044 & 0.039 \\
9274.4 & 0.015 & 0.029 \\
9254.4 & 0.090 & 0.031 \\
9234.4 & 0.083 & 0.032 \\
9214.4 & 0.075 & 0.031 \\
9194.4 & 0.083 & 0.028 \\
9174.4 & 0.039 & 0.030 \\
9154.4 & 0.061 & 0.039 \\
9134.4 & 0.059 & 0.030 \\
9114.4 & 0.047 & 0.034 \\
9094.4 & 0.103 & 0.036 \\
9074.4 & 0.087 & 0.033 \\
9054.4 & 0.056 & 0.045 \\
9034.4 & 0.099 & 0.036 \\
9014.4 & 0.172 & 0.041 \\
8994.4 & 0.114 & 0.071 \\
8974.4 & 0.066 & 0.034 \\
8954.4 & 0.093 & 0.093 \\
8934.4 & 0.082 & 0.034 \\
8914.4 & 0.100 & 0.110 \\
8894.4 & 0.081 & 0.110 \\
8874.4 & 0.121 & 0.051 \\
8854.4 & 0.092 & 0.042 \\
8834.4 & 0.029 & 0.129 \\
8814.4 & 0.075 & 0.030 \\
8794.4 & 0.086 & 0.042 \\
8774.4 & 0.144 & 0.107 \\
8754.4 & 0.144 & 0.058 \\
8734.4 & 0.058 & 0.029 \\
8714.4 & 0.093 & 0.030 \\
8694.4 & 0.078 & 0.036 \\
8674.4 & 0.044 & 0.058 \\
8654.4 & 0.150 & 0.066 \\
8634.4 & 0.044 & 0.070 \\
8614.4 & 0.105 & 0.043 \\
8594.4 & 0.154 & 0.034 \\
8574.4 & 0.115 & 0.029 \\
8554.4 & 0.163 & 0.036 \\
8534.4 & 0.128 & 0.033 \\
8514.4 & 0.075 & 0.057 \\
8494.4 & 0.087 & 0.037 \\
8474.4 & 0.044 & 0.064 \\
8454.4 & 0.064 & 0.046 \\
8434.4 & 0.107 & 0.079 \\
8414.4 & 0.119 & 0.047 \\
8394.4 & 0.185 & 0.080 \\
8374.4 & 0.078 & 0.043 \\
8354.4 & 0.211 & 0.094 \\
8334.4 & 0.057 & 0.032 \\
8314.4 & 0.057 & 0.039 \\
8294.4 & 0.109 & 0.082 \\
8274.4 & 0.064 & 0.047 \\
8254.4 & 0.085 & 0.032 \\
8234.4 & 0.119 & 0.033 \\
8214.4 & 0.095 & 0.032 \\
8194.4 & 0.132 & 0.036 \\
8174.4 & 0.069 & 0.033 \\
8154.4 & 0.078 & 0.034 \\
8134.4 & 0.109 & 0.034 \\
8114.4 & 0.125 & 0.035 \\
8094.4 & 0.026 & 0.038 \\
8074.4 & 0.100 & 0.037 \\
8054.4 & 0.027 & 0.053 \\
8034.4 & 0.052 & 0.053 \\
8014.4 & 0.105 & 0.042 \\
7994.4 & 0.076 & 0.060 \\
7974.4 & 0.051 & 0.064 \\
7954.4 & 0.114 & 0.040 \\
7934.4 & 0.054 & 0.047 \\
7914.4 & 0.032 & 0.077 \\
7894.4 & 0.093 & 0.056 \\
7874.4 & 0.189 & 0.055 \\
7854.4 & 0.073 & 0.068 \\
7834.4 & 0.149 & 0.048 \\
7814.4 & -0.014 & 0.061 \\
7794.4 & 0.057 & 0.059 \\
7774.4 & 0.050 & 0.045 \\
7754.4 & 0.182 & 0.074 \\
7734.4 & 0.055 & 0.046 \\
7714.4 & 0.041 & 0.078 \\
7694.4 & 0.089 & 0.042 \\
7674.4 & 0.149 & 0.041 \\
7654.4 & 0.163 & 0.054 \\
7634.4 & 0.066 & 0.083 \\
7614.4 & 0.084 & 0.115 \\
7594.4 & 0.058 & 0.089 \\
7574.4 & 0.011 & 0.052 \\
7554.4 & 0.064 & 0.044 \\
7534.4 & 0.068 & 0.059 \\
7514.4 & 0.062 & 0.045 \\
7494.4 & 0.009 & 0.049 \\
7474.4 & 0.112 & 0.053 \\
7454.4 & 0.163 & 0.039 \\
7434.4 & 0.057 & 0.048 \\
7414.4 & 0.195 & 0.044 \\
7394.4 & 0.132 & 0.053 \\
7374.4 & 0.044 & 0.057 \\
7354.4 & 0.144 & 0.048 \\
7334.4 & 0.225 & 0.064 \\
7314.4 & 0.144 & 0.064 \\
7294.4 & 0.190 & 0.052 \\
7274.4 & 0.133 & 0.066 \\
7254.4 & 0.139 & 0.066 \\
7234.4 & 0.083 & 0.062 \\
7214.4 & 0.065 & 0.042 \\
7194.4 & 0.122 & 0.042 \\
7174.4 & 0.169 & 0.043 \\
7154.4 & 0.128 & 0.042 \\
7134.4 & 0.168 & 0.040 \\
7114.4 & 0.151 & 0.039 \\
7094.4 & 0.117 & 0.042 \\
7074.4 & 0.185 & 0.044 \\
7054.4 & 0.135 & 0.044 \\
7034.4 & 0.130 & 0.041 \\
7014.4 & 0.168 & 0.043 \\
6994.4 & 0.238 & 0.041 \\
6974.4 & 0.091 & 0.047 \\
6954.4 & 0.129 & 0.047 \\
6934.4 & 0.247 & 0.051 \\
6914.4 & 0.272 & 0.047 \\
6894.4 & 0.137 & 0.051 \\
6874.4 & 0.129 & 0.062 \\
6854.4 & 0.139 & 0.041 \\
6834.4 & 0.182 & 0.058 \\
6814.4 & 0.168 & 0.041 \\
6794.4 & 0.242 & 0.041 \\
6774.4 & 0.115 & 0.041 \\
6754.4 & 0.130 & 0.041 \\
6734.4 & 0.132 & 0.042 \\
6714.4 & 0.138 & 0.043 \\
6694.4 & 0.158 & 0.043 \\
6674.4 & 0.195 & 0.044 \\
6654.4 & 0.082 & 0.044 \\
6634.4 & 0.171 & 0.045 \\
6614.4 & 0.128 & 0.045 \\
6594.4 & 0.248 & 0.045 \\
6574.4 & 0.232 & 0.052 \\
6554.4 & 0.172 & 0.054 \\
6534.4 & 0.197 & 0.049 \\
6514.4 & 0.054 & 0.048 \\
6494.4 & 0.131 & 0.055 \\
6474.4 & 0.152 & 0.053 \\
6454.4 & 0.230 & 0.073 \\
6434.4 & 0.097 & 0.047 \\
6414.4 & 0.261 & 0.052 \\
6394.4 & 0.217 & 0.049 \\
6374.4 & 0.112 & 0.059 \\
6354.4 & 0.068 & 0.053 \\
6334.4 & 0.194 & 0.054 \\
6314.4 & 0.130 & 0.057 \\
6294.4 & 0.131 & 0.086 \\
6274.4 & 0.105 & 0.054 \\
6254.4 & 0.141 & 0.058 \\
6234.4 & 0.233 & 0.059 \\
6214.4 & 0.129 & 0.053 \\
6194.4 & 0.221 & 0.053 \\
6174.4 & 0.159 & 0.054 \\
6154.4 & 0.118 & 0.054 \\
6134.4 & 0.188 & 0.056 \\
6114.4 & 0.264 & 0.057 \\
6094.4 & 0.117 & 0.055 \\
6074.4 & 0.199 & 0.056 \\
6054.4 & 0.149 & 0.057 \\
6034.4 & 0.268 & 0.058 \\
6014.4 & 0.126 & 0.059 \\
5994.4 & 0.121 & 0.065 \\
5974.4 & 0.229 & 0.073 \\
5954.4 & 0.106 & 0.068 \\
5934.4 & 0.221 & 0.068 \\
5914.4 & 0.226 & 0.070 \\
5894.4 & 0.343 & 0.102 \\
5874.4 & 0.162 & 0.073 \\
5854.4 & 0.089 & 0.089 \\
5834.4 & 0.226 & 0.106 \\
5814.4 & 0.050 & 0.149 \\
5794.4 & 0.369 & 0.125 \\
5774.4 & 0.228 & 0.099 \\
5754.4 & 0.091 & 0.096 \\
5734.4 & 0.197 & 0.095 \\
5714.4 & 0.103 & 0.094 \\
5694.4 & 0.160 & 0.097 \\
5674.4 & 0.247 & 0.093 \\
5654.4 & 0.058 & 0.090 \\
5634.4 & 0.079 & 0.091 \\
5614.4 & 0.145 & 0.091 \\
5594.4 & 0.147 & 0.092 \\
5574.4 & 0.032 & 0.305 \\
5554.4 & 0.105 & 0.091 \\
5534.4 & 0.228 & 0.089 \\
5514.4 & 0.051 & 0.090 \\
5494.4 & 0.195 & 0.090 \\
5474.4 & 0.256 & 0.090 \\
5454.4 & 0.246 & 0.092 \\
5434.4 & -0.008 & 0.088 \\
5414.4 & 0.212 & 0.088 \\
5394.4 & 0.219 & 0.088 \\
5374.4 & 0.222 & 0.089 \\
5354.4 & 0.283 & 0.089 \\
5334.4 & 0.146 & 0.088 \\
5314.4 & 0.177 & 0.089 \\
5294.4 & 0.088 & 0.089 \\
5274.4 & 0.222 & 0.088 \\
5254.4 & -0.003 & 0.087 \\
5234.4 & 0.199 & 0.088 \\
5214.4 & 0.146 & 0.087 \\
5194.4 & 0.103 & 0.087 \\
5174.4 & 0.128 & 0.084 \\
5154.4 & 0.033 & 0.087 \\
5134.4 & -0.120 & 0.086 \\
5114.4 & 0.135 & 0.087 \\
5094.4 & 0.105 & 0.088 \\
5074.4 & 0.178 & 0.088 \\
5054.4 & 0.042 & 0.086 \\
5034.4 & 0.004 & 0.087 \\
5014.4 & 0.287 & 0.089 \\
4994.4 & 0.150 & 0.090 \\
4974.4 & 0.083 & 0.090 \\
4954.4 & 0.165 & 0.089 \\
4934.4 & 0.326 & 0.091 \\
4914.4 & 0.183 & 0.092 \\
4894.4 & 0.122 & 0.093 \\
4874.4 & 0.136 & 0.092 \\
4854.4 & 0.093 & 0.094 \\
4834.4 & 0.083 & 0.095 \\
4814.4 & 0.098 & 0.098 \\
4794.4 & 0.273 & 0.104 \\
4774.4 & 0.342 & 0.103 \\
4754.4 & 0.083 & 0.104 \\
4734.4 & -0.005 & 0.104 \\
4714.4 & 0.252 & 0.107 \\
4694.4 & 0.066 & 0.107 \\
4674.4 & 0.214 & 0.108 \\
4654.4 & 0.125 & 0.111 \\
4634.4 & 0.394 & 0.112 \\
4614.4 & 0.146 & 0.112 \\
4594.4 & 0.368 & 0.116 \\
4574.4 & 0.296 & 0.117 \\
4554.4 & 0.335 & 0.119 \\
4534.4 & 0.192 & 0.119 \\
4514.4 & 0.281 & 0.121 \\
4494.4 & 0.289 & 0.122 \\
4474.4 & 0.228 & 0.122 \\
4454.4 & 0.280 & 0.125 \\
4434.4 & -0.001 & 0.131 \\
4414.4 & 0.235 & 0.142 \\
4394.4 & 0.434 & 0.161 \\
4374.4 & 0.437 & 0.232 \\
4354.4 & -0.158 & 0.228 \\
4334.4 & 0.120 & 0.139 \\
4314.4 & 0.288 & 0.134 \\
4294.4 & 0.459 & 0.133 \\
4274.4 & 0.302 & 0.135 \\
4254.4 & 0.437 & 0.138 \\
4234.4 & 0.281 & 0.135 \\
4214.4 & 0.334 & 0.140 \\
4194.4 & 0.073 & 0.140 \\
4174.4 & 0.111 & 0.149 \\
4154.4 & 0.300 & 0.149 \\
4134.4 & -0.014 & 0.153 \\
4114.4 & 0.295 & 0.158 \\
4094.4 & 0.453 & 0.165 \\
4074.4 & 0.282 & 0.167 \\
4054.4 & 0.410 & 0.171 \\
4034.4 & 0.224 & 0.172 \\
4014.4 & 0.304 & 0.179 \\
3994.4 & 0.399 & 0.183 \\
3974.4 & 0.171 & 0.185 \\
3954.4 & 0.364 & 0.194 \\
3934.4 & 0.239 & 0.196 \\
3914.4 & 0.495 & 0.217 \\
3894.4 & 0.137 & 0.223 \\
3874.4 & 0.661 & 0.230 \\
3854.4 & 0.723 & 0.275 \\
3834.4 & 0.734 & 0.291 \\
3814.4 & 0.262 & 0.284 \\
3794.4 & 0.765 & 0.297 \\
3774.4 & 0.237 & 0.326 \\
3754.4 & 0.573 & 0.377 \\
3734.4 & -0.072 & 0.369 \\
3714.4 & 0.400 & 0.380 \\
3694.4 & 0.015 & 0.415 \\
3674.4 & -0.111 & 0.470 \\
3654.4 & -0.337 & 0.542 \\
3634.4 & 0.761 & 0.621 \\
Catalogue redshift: 1.51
